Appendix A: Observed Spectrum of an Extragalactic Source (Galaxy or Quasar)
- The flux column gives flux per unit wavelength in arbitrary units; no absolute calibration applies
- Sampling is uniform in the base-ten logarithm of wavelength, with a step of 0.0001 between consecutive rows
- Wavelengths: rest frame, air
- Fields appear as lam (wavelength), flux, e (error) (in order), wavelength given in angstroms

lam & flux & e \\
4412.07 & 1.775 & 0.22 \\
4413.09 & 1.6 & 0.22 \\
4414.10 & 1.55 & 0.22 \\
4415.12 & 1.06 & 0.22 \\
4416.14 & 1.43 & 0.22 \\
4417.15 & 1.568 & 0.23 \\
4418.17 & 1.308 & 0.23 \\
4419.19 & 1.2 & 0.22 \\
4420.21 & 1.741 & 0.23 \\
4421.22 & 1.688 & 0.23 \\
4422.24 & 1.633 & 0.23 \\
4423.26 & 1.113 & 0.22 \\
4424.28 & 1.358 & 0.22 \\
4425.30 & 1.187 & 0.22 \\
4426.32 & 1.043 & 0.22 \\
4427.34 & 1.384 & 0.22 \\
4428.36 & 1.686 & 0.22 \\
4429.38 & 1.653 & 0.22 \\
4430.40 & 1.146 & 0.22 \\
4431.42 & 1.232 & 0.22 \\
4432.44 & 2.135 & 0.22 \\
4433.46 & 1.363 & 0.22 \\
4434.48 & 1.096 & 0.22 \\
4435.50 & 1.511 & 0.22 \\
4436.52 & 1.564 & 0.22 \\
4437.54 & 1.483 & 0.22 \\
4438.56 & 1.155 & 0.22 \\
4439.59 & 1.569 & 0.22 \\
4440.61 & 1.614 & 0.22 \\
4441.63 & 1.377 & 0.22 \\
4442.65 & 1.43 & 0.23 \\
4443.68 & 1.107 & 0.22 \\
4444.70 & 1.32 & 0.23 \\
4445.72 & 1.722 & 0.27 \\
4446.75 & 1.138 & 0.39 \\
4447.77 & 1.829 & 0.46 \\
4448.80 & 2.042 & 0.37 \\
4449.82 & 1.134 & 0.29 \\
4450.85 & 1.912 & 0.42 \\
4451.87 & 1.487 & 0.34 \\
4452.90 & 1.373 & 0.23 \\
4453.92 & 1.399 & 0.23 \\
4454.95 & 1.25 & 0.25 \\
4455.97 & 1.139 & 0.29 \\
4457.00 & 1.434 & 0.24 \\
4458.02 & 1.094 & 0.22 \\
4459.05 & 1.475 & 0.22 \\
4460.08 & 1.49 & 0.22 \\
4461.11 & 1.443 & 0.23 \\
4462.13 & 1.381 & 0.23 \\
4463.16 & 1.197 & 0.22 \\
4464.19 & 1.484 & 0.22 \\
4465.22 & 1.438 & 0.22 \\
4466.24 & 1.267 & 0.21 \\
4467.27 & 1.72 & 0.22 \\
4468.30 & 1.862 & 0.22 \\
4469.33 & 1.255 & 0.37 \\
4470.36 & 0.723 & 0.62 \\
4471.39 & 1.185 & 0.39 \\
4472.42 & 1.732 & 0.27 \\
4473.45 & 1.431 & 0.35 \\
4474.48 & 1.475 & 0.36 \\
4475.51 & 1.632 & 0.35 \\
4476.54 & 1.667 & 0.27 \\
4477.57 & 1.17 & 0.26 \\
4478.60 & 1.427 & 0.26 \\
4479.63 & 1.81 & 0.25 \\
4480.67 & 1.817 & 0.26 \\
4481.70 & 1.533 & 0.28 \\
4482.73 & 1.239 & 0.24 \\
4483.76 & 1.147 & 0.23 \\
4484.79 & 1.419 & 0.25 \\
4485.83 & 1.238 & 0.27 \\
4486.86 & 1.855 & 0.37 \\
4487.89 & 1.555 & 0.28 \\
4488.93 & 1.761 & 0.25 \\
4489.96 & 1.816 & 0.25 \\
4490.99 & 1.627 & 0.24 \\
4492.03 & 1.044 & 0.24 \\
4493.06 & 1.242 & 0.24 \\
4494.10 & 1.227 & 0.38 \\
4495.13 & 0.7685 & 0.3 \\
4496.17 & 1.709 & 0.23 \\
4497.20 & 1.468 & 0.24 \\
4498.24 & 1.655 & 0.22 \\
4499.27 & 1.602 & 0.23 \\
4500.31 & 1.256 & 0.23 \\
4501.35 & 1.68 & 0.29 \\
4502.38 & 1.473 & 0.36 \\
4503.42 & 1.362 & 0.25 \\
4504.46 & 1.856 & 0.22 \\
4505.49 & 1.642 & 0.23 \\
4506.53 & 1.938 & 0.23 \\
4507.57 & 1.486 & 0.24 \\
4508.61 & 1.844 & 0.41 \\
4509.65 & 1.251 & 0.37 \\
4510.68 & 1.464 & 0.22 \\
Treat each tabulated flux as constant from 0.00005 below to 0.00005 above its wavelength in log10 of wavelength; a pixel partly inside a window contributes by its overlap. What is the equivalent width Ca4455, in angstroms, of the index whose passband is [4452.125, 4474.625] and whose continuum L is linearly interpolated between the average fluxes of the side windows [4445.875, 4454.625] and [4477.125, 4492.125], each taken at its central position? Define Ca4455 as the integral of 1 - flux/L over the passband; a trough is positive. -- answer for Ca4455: 2.26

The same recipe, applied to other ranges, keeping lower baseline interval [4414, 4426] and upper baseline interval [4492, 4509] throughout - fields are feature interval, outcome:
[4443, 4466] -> 0.25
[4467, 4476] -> 0.12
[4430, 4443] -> -0.24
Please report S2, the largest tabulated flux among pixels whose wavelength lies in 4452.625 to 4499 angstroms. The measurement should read 1.862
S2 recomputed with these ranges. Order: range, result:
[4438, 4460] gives 2.042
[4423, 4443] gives 2.135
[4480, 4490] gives 1.855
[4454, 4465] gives 1.49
